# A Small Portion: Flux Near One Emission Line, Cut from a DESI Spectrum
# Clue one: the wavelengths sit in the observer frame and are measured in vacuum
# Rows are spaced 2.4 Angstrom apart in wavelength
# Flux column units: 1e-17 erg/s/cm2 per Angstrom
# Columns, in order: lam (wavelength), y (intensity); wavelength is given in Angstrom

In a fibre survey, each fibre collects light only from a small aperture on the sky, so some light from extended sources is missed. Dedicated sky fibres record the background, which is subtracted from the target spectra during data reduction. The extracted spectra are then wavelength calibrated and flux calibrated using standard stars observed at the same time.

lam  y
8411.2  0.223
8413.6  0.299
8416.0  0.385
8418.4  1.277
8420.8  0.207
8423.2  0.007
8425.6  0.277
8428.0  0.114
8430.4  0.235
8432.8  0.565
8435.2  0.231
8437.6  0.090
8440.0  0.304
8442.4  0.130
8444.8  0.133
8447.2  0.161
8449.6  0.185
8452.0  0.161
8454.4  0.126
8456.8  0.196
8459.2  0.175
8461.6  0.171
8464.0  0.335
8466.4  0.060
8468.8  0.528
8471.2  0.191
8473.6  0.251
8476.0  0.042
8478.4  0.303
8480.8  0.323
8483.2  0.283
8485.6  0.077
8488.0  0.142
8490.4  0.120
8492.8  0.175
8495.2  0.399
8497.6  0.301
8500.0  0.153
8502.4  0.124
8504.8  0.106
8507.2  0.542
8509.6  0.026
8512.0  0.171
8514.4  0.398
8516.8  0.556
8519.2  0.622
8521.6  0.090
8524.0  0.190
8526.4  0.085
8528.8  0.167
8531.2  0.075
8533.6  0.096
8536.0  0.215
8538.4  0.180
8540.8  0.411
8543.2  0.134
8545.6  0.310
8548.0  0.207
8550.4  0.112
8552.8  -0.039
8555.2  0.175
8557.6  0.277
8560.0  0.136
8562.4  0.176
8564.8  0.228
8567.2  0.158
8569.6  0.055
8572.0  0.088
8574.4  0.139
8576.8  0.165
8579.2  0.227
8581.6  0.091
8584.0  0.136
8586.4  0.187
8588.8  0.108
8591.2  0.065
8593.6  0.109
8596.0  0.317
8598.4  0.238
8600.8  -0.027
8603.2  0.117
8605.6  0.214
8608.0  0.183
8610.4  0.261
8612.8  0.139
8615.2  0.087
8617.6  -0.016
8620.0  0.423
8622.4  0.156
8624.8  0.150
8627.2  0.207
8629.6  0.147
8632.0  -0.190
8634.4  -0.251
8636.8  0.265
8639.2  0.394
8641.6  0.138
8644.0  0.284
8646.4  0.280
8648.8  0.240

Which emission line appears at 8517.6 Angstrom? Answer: Hgamma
